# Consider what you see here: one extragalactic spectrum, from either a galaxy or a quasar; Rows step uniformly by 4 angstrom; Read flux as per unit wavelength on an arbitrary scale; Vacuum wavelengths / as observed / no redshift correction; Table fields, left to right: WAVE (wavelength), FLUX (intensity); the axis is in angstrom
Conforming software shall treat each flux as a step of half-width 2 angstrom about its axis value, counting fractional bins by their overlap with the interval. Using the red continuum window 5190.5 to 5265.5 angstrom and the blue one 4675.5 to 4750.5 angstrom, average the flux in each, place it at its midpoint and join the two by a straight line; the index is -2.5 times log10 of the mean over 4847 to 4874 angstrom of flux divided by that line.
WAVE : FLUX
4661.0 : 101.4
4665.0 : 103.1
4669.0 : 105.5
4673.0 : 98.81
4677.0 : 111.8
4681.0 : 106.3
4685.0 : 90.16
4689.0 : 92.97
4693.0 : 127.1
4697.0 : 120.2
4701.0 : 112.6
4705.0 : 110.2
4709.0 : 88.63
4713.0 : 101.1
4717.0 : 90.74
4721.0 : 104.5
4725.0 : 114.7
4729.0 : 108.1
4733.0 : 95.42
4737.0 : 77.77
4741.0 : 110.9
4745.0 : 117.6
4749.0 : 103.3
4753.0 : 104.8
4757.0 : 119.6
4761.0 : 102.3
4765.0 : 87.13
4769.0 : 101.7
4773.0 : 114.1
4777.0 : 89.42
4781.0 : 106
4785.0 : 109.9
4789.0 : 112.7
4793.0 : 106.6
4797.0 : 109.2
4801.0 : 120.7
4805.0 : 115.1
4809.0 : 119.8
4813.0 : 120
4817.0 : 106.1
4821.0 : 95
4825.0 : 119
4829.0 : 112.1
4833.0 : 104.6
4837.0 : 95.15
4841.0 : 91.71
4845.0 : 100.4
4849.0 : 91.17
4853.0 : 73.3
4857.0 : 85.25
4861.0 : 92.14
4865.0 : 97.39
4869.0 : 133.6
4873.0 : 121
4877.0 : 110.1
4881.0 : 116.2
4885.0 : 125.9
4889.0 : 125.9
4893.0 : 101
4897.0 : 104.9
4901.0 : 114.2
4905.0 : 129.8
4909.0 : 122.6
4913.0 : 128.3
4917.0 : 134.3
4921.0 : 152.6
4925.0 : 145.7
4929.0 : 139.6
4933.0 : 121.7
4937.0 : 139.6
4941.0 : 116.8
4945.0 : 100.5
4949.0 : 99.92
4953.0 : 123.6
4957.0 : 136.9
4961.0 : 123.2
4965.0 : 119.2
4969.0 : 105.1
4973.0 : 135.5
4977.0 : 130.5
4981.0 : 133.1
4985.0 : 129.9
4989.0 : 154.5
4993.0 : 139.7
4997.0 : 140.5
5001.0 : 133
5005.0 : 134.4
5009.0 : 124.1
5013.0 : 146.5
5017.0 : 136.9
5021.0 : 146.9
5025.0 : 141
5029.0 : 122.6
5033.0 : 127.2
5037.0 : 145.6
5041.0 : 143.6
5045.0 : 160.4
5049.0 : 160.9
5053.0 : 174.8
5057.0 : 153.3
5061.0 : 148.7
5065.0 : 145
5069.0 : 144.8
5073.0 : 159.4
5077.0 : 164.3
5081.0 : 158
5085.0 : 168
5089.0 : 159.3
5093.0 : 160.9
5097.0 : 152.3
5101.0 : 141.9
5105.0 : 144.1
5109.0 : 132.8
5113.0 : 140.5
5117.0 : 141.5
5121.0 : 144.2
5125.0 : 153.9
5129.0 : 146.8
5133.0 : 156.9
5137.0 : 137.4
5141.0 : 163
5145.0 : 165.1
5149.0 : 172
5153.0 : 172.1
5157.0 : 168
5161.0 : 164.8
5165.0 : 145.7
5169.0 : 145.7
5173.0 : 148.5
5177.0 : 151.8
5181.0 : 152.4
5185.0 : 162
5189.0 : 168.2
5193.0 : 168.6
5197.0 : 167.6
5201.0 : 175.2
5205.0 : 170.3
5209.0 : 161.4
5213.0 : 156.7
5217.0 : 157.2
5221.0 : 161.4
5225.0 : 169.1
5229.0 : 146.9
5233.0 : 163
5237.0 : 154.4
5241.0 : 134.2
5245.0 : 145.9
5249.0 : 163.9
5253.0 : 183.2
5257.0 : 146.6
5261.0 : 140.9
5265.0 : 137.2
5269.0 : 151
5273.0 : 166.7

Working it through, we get 0.22 mag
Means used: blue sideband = 104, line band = 98.3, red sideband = 159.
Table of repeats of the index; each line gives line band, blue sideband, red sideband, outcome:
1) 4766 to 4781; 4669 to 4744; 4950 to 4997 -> 0.092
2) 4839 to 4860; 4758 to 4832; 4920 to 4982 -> 0.278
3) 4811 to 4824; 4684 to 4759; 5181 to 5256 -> 0.076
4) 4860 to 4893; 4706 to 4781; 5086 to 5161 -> 0.046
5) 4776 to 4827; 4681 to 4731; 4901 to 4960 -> 0.041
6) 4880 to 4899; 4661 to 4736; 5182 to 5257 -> 0.093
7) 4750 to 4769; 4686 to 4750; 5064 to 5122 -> 0.065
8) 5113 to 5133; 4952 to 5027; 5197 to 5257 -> 0.010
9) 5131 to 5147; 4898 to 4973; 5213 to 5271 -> -0.081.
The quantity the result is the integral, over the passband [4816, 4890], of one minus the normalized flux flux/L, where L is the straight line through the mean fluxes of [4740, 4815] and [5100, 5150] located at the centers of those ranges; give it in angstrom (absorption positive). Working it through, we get 8.2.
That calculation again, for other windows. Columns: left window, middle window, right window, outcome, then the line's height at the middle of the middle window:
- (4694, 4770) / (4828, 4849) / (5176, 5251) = 3.1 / 116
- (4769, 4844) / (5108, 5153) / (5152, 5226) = 0.4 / 153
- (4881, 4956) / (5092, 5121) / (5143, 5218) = 1.3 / 151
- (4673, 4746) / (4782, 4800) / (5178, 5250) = 0.5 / 113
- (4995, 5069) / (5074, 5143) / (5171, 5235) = 0.2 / 152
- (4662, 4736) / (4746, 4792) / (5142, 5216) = 3.1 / 113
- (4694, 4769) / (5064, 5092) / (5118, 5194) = -2.0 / 147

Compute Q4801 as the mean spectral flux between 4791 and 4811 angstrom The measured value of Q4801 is 114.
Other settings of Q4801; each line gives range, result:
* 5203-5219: 161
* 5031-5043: 139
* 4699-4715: 103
